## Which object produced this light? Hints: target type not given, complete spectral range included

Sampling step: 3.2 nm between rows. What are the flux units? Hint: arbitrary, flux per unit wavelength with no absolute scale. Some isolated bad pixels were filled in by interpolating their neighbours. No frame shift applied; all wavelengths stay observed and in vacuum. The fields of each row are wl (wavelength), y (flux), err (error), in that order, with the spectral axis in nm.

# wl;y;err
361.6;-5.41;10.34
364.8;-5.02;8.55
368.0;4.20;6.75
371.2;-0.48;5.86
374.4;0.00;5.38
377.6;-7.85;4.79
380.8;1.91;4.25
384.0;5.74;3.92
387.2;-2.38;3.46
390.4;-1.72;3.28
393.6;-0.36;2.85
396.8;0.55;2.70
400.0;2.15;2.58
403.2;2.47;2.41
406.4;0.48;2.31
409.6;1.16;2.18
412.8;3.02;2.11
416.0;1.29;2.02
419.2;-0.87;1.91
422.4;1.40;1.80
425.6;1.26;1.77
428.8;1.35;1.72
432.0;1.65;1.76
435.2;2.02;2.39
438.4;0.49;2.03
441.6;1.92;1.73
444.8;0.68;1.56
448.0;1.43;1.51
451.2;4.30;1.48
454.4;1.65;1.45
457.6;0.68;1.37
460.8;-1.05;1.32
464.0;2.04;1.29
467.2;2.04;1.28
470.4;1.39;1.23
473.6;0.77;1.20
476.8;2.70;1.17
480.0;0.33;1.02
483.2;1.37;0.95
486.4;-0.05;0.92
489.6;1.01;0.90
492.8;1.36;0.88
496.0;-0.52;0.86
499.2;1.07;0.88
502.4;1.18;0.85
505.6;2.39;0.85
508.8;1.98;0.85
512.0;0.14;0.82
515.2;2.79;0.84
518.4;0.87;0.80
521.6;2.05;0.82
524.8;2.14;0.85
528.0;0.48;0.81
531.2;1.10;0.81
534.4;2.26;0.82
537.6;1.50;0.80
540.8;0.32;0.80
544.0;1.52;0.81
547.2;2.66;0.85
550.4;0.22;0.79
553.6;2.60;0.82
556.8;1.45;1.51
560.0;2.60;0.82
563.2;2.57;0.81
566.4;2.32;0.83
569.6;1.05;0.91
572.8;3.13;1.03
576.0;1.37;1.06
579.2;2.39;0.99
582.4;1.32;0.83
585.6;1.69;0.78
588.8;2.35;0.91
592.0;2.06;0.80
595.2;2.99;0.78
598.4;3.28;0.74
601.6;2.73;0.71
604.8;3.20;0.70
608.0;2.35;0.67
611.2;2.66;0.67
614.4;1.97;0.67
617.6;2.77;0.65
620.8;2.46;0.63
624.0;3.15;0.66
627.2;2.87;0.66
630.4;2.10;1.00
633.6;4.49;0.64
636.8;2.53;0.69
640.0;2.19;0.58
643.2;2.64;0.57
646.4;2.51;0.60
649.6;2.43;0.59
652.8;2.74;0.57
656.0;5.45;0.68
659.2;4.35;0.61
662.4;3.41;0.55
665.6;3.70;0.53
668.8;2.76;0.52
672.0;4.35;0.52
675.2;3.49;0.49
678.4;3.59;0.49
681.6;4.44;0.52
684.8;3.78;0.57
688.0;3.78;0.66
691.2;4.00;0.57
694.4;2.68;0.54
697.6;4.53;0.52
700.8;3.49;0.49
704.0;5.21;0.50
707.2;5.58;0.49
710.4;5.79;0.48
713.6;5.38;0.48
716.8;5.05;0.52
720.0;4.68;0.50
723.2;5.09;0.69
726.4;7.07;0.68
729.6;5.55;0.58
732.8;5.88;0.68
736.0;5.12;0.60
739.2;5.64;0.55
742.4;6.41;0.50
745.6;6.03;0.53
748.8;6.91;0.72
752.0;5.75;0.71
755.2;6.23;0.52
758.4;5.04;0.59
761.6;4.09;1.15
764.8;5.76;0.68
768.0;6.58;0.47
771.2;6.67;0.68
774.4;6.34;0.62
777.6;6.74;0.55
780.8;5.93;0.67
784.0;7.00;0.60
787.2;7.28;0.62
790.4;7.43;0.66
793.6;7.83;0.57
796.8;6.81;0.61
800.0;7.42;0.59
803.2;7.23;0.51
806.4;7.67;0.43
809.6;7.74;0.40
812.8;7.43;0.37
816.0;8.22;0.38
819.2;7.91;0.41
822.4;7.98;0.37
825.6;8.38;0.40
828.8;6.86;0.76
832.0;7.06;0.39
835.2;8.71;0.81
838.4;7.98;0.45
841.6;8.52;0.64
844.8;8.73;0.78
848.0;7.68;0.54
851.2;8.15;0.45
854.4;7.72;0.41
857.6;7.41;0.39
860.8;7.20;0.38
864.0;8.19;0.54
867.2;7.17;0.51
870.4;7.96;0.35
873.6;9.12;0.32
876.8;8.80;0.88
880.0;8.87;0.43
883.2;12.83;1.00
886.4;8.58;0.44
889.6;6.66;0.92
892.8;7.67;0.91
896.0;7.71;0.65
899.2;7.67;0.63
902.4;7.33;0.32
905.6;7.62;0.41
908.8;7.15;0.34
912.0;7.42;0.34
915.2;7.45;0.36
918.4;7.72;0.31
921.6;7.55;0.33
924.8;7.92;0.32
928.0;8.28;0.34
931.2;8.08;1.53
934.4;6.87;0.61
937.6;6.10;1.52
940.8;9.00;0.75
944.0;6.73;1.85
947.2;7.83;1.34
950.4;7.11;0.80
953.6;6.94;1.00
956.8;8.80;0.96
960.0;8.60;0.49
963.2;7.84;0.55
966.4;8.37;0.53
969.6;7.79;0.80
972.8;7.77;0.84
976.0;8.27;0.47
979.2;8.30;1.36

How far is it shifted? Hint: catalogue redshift 0.76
